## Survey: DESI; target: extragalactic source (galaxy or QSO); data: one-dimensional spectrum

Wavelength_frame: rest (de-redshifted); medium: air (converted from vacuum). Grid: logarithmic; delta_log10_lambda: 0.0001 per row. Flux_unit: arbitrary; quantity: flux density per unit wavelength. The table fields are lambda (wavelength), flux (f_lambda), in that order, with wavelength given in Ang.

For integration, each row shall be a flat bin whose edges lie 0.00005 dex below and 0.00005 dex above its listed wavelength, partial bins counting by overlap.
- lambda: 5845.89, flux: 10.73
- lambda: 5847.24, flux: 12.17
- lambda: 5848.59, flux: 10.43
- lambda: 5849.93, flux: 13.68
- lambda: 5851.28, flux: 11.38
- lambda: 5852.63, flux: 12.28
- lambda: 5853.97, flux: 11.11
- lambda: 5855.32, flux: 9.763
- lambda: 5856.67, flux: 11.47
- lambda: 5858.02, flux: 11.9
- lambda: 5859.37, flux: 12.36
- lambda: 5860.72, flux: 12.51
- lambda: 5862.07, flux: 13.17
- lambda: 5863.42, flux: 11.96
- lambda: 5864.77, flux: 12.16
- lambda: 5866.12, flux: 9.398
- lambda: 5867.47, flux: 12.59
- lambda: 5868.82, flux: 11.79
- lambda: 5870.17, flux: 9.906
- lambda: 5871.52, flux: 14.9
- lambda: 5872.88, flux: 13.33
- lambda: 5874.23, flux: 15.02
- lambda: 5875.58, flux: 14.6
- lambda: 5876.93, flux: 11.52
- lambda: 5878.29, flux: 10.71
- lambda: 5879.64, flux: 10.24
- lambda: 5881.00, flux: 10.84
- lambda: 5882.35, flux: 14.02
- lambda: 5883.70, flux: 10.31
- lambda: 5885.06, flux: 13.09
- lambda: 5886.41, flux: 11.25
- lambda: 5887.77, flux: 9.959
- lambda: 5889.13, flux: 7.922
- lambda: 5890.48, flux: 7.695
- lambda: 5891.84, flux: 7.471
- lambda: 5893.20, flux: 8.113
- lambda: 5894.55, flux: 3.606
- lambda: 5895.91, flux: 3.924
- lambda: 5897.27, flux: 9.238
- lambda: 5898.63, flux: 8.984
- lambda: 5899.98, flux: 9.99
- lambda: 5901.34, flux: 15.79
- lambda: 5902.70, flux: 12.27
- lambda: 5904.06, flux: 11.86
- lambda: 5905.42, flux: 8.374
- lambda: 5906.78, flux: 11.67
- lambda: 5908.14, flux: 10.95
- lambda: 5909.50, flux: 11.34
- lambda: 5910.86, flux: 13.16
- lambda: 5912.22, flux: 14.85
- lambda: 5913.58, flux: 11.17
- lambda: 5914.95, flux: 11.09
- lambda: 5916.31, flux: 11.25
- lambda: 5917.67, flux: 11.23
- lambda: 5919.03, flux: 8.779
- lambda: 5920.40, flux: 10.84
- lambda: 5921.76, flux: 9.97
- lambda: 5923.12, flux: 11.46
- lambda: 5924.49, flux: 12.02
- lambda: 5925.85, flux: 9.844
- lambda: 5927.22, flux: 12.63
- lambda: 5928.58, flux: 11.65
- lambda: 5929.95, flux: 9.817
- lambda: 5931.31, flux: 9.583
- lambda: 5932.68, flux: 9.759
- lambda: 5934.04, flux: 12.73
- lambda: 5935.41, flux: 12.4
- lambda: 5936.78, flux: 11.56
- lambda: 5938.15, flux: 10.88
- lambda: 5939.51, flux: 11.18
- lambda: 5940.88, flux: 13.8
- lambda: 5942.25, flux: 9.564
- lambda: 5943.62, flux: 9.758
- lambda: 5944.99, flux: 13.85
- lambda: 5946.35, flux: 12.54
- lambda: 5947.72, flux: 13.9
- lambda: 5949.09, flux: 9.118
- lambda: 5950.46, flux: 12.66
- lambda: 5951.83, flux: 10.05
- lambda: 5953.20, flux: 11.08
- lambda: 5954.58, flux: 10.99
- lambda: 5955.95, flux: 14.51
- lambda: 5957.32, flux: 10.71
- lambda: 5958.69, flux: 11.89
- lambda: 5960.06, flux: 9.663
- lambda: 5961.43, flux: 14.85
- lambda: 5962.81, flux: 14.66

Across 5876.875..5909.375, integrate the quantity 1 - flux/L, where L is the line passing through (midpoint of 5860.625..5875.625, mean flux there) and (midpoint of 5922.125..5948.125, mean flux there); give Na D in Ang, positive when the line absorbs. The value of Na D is 5.8 Ang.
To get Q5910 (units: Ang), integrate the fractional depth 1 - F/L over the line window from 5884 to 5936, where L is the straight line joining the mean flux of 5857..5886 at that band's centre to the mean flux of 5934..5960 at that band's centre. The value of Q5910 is 6.3 Ang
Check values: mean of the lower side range 12.2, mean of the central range 10.5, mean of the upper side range 11.7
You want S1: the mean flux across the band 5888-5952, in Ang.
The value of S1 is 10.7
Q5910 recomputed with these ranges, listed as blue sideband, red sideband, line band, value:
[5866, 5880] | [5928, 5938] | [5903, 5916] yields -0.07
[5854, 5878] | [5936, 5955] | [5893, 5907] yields 2.92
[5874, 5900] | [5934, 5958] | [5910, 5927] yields -0.81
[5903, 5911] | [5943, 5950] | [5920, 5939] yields 0.80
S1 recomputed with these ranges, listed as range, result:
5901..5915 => 12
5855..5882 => 12.1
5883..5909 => 9.62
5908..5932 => 11.2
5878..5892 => 10.4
